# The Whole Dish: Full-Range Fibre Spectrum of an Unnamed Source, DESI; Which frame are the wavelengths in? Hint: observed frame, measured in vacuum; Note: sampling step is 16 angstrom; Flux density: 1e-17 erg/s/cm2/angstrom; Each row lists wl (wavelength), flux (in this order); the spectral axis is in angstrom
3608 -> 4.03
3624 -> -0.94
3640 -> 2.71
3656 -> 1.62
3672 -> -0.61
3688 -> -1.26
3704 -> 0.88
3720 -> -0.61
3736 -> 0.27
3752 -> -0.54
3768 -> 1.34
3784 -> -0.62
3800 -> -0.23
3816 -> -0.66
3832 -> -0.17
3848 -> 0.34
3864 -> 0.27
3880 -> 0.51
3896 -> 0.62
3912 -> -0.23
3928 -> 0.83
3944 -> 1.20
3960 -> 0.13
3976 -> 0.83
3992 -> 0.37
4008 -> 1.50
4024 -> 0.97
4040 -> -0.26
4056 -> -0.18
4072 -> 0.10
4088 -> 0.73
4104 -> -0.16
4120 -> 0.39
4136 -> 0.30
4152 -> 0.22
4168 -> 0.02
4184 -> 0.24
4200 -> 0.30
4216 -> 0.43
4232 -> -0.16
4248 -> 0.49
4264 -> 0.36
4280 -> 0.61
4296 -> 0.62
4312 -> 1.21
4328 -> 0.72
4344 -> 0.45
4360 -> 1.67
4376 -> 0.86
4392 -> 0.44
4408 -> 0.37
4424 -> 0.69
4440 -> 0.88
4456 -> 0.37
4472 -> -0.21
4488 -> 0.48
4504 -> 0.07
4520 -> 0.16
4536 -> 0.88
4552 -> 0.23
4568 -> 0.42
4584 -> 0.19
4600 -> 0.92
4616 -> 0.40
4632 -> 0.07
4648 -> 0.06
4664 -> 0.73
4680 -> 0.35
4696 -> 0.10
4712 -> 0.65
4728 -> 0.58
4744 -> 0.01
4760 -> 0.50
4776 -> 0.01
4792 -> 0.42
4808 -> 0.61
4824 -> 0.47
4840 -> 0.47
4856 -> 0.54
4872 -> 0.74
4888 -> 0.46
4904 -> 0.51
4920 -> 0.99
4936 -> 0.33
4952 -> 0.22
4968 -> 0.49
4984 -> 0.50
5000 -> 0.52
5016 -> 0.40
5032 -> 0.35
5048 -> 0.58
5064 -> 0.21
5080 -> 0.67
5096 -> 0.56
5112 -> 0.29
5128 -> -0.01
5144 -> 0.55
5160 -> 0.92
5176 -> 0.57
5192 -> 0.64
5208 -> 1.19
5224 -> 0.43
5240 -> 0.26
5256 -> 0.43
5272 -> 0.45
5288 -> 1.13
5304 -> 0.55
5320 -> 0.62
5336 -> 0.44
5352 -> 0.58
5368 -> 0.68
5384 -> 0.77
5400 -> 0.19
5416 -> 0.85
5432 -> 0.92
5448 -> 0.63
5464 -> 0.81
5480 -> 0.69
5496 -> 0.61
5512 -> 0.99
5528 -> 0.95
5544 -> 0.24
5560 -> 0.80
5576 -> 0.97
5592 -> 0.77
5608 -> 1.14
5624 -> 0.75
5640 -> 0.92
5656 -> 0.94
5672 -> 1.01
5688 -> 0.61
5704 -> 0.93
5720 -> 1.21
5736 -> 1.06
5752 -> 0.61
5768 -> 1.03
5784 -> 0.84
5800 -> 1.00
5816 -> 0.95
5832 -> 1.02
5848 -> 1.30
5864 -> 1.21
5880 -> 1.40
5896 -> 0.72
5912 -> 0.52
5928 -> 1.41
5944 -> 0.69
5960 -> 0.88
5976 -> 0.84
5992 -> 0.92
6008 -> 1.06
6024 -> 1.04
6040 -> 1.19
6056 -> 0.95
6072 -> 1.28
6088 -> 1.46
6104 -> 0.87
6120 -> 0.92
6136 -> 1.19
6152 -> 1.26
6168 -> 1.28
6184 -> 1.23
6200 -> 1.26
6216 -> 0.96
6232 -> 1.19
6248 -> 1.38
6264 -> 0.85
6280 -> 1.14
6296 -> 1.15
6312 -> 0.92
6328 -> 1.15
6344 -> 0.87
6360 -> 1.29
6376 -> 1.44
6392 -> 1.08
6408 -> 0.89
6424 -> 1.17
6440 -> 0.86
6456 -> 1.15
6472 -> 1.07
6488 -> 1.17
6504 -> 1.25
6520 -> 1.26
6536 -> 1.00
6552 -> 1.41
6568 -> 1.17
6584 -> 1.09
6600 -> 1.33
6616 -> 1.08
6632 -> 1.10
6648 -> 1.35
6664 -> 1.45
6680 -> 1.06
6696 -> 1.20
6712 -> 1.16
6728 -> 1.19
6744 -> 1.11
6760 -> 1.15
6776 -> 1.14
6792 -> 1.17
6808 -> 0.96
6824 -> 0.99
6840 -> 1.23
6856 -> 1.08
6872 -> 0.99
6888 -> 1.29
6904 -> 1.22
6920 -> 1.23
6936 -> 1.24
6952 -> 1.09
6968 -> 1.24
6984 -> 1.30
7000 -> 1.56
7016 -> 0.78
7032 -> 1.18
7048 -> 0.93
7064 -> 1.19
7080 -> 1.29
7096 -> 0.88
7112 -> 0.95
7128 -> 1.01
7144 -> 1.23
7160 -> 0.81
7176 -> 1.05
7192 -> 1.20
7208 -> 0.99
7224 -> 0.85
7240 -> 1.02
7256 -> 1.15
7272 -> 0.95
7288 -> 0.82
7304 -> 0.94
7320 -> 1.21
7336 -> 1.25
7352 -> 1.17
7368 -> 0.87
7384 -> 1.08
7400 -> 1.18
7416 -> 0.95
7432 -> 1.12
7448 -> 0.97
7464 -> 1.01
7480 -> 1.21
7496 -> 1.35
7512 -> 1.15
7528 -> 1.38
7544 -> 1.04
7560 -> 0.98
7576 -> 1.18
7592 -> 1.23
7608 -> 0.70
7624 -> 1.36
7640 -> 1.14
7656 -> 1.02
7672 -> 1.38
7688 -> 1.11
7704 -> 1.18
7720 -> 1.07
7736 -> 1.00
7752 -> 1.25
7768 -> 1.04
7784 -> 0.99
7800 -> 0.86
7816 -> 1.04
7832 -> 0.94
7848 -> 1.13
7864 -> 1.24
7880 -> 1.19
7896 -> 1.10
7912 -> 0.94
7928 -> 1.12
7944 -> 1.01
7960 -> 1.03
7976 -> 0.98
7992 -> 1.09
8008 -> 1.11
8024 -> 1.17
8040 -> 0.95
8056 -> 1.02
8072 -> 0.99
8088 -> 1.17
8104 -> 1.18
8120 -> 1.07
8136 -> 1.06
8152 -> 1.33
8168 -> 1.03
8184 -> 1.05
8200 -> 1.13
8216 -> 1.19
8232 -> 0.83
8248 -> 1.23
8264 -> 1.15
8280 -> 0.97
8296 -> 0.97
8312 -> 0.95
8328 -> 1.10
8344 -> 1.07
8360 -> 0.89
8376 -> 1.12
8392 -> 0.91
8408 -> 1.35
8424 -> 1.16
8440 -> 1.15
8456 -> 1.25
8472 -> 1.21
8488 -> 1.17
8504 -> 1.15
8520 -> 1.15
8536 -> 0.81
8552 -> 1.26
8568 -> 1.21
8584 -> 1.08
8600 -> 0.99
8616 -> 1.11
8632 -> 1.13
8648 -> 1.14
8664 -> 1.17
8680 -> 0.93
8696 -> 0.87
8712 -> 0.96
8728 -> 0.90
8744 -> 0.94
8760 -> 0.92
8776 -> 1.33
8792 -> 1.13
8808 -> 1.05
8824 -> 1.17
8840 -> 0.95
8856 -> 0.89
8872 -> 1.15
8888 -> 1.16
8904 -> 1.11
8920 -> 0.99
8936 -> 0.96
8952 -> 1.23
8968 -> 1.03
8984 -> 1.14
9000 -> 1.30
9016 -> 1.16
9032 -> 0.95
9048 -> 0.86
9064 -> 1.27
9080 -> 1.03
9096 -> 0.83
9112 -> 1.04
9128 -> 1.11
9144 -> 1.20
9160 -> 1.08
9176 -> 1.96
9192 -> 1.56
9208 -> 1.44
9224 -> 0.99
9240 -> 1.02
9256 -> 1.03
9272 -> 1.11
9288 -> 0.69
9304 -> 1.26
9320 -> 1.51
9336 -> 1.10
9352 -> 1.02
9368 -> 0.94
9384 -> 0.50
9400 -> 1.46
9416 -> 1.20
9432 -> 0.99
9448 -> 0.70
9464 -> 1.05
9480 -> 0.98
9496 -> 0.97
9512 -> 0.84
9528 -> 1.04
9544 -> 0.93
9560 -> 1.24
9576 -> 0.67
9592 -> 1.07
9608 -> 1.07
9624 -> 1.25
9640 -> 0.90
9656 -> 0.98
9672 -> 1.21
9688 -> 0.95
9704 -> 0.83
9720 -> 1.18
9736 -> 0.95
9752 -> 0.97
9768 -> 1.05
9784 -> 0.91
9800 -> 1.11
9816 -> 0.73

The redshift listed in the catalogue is 0.40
